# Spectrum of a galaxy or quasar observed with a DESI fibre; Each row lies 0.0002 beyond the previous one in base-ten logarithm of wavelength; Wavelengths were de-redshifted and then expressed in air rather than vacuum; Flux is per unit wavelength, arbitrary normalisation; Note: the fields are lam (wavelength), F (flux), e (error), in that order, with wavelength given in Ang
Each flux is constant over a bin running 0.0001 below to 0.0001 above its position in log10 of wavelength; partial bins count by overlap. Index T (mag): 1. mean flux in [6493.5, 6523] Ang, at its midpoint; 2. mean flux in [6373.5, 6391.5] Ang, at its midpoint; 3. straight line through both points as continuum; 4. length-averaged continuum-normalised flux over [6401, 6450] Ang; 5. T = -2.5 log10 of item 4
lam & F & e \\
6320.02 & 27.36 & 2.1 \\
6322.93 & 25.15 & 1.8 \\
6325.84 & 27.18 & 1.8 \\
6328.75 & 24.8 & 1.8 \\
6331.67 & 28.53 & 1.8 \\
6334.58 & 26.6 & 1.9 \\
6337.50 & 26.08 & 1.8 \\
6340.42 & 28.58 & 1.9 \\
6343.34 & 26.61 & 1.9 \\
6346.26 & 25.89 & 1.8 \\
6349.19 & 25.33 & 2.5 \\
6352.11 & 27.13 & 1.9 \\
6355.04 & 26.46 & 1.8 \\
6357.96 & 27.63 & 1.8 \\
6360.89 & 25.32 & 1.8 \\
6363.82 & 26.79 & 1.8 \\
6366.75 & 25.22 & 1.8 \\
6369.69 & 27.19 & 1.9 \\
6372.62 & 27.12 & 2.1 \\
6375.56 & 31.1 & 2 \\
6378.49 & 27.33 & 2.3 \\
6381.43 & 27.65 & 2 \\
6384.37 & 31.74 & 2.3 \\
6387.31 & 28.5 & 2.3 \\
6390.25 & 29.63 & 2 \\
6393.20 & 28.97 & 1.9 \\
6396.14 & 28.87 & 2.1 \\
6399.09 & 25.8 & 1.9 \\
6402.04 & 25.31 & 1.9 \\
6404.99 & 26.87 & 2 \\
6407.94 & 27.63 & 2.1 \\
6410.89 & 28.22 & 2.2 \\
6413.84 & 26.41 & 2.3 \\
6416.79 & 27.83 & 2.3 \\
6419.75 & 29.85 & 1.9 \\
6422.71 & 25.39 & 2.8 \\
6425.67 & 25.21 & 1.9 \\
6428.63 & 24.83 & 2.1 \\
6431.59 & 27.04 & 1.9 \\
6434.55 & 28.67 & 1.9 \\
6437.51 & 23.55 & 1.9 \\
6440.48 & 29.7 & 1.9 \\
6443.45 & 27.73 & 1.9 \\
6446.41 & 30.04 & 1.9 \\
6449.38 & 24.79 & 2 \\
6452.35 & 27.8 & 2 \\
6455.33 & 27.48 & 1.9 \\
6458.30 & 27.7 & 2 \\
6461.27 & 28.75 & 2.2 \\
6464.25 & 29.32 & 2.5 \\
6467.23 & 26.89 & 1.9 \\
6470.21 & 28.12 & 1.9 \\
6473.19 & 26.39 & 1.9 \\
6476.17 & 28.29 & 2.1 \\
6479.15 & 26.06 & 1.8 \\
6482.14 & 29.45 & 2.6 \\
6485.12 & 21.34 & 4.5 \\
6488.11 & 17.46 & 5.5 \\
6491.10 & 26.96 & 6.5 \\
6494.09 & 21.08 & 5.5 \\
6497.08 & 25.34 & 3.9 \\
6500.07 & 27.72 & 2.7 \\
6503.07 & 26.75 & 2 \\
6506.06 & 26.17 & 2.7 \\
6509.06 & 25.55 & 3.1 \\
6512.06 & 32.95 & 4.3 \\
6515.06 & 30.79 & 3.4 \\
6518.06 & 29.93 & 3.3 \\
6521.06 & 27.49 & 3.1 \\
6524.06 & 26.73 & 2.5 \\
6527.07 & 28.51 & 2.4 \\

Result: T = 0.06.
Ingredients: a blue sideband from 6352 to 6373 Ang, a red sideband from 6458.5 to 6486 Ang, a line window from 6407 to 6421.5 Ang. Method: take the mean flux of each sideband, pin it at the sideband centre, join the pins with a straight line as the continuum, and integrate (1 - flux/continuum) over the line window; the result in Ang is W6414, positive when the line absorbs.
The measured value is -0.6 Ang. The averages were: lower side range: 26.5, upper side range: 27.3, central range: 28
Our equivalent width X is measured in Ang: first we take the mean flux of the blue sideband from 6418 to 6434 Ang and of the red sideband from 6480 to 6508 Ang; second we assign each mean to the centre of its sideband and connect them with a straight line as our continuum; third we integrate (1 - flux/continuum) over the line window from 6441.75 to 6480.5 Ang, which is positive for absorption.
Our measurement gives -3.05 Ang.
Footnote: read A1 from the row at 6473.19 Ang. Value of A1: 26.39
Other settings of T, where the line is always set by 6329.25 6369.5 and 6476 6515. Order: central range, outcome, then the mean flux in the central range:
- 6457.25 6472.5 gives -0.082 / 28.1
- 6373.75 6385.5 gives -0.112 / 29.3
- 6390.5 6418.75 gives -0.046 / 27.5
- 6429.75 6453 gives -0.050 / 27.4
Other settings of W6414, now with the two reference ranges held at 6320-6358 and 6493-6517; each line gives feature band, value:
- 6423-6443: 0.33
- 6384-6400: -1.21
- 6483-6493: 1.76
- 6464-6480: -0.21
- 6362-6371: 0.12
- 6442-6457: -0.31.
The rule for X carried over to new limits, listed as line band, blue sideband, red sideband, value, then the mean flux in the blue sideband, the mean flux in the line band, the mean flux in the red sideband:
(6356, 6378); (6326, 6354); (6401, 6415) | -0.3 Ang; 26.6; 27.2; 27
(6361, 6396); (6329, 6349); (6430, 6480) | -1.5 Ang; 26.8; 28.2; 27.6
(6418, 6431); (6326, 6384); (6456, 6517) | 0.2 Ang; 27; 26.4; 26.7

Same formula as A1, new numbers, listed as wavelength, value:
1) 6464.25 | 29.32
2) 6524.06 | 26.73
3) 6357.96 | 27.63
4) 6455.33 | 27.48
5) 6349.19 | 25.33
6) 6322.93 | 25.15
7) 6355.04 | 26.46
